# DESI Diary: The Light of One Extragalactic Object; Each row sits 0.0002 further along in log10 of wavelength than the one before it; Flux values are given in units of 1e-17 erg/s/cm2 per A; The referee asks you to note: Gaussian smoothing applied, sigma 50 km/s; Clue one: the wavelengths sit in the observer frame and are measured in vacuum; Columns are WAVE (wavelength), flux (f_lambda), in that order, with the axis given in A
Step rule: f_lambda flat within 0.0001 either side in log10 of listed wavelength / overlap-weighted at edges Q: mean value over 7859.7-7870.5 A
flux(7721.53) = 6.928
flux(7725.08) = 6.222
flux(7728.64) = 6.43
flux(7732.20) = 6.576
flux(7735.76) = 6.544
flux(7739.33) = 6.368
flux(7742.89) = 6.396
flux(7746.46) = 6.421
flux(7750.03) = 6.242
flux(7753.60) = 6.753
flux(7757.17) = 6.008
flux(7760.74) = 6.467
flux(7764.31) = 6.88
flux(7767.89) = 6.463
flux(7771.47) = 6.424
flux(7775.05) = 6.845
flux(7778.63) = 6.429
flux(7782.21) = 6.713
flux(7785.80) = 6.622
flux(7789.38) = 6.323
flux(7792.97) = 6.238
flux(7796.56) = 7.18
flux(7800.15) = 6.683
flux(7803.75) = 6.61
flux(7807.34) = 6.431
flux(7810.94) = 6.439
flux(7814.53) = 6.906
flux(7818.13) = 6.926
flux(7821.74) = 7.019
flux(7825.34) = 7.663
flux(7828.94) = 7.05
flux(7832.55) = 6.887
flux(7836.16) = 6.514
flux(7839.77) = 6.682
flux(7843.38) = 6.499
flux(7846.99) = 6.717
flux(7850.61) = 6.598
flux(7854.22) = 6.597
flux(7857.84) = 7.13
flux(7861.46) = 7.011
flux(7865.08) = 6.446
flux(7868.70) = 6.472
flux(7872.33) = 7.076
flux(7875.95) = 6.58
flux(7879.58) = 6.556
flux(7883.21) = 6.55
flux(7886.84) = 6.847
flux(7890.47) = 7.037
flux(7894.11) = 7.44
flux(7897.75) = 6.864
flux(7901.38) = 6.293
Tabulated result 6.64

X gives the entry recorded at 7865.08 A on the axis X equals 6.446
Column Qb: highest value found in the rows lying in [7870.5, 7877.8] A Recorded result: 7.076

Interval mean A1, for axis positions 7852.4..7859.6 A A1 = 6.86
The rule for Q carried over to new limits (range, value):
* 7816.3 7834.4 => 7.1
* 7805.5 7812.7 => 6.44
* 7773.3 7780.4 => 6.64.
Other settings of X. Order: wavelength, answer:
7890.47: 7.037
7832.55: 6.887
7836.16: 6.514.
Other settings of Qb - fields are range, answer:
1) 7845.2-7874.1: 7.13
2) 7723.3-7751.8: 6.576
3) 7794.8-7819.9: 7.18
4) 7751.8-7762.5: 6.753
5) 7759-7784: 6.88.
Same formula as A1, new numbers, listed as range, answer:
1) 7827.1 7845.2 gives 6.73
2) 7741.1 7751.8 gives 6.35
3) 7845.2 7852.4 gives 6.65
